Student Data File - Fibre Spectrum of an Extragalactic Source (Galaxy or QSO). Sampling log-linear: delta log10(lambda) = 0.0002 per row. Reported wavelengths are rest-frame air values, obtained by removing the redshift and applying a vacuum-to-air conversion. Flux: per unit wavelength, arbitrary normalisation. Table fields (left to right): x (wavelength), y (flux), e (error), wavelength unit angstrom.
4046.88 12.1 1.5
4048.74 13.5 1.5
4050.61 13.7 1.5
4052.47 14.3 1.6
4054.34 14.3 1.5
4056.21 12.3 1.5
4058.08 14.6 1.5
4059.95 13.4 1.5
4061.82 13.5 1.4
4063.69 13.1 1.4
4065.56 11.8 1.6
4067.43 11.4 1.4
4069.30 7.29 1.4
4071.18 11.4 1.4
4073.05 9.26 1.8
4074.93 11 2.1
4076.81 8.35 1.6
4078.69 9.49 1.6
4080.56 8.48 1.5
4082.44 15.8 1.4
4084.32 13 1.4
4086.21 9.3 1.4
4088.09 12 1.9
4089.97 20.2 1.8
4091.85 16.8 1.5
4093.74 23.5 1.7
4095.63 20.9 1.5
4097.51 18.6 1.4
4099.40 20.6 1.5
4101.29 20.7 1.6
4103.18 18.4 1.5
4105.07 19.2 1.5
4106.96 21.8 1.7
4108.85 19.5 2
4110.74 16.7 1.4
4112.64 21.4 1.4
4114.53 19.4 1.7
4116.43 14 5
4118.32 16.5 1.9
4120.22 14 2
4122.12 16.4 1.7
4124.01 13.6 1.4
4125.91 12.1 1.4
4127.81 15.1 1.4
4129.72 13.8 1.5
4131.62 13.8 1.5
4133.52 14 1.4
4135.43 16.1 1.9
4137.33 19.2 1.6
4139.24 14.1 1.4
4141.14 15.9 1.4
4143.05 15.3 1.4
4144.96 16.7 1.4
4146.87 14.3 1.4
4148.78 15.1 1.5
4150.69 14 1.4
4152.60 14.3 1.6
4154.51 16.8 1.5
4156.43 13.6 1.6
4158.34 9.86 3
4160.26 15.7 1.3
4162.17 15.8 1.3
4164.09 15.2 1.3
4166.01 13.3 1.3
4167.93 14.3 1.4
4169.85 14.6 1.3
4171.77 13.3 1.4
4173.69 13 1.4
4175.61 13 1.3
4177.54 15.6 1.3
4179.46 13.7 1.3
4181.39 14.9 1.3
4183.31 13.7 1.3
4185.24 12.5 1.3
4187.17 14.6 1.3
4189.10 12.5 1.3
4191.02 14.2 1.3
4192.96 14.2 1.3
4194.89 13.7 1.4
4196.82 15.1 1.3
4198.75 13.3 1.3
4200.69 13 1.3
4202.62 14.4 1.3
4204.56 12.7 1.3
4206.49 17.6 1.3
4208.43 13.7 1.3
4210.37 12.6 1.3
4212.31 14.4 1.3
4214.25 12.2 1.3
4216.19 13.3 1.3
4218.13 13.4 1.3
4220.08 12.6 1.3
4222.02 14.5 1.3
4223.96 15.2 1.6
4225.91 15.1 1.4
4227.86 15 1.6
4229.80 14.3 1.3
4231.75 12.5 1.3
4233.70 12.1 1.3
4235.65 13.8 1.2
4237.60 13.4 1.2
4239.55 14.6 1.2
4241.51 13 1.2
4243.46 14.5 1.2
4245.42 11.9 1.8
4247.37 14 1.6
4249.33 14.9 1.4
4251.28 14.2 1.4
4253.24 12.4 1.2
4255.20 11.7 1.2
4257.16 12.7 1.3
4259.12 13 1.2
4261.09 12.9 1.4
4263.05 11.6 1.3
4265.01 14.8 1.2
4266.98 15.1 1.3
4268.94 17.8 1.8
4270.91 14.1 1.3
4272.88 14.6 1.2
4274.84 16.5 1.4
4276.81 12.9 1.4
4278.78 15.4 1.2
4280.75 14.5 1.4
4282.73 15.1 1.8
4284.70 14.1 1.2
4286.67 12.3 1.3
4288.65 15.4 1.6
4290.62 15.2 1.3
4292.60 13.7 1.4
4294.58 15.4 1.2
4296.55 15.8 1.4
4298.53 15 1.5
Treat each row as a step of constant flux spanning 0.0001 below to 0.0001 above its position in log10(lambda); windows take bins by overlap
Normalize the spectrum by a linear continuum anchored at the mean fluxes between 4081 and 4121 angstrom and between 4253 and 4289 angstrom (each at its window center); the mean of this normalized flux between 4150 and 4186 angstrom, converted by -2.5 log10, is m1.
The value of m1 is 0.15 mag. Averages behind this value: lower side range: 17.6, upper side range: 14.1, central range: 14.1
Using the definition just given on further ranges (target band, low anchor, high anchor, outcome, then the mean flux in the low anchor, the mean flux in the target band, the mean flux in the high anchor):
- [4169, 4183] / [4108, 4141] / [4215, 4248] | 0.06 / 15.9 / 14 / 13.7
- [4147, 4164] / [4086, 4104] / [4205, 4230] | 0.13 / 18.5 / 14.4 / 14.1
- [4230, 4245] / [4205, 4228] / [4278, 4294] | 0.06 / 14.1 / 13.4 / 14.5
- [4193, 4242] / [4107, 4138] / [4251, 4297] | 0.08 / 16.1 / 13.8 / 14.2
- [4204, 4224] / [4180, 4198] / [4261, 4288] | 0.02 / 13.9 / 13.8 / 14.5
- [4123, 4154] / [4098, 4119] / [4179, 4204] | 0.15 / 18.9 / 14.9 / 13.8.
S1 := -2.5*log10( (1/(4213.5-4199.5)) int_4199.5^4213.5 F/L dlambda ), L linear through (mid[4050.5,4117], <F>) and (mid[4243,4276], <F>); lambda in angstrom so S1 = 0.018 mag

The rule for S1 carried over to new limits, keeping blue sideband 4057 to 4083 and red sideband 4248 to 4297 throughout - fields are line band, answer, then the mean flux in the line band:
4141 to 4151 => -0.22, 15.2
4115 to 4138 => -0.23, 14.9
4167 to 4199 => -0.08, 13.9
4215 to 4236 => -0.02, 13.8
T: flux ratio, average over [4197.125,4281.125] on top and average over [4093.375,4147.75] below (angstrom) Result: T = 0.8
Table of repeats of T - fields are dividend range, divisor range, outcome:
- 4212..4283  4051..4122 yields 0.92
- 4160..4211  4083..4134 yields 0.83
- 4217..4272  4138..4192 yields 0.96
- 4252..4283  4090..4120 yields 0.74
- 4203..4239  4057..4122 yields 0.91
